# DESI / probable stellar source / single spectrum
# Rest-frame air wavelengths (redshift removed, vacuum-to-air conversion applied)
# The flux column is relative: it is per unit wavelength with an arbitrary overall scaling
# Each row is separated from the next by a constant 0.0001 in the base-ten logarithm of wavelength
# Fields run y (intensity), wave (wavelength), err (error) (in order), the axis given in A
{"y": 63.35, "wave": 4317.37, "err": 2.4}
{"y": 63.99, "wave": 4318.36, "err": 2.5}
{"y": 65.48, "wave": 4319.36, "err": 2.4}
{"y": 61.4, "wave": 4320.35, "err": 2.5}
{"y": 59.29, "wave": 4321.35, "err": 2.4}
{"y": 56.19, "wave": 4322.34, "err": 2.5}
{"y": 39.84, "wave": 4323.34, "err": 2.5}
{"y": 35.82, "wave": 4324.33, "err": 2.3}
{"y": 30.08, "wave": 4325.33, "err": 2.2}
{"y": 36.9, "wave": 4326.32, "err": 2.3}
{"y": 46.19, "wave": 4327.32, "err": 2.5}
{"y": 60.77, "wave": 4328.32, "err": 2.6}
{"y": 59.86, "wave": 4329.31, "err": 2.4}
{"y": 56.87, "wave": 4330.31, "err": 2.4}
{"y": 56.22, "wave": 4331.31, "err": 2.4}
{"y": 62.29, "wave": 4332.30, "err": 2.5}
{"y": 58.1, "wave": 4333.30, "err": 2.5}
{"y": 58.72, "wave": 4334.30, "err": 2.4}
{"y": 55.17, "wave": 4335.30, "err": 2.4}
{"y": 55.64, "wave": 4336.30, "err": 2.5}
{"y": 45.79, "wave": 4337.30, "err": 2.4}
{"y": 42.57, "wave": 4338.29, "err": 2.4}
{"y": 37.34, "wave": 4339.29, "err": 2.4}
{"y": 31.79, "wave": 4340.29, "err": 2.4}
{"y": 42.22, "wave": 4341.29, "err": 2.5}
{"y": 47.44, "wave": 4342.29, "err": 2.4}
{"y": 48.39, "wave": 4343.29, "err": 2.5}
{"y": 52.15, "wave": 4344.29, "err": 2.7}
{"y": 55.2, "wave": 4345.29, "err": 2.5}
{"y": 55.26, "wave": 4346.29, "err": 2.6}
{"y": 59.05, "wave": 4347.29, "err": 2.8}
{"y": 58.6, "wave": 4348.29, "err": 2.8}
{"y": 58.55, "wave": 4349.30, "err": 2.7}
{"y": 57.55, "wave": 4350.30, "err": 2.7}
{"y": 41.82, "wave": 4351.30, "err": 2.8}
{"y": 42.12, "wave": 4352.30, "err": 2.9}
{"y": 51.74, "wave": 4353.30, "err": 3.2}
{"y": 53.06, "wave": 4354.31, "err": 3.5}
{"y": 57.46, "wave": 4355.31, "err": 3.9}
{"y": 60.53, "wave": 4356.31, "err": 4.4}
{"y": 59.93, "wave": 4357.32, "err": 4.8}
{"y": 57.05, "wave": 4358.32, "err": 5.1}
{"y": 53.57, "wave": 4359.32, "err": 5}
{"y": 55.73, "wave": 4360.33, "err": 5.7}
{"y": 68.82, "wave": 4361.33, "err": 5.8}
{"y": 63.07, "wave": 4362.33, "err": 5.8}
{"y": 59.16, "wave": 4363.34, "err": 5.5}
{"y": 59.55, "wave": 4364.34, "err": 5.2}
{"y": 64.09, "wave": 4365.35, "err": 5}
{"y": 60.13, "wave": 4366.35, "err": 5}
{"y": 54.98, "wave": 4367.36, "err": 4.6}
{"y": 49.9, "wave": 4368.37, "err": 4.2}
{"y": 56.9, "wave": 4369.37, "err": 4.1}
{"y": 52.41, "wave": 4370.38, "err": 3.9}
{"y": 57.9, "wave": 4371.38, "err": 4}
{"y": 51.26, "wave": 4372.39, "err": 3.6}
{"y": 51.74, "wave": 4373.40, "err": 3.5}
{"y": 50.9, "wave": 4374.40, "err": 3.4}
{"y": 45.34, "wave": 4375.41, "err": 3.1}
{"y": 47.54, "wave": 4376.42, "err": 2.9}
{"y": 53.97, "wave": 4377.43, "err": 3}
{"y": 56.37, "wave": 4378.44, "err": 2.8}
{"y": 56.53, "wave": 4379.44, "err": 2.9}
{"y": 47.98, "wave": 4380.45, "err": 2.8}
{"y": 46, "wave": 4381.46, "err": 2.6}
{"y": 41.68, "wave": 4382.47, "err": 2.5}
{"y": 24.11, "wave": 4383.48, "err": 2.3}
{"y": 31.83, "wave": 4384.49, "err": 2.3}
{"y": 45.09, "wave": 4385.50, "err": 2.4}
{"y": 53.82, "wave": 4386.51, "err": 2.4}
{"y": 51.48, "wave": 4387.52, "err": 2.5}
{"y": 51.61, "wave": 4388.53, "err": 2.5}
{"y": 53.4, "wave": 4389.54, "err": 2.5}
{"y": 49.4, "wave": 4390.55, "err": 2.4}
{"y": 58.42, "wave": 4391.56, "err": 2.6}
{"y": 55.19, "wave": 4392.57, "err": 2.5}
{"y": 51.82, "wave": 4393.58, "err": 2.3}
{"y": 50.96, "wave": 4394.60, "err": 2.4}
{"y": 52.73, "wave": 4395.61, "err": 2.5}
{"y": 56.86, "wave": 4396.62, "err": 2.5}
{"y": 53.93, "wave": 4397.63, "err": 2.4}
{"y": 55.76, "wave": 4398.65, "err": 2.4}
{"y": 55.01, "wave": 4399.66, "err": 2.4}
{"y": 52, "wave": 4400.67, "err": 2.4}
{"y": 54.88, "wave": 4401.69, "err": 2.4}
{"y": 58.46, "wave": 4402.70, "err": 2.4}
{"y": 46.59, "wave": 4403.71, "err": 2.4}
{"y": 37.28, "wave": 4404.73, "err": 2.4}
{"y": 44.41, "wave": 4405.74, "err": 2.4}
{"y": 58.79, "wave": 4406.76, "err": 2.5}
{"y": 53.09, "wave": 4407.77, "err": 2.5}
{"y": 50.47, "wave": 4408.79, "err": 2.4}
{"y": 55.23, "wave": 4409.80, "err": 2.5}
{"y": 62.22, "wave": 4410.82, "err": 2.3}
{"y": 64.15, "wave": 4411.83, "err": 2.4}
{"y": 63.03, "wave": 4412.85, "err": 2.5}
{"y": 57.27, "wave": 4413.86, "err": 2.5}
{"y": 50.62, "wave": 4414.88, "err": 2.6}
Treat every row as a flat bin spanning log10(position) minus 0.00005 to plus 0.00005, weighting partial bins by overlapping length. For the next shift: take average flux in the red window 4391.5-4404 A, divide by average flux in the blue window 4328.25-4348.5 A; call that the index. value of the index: 1.04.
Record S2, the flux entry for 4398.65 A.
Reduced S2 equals 55.76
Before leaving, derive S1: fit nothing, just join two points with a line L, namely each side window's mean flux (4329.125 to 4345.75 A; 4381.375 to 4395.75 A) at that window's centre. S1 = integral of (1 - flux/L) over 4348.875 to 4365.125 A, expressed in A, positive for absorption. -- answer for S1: -2.2 A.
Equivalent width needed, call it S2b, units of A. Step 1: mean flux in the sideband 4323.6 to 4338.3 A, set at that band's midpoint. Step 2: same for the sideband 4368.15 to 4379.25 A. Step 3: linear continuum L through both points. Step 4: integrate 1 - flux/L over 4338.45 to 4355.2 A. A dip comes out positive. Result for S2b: 0.61 A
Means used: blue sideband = 50.9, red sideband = 52.4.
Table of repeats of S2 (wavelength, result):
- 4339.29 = 37.34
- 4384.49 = 31.83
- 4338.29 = 42.57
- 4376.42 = 47.54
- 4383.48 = 24.11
